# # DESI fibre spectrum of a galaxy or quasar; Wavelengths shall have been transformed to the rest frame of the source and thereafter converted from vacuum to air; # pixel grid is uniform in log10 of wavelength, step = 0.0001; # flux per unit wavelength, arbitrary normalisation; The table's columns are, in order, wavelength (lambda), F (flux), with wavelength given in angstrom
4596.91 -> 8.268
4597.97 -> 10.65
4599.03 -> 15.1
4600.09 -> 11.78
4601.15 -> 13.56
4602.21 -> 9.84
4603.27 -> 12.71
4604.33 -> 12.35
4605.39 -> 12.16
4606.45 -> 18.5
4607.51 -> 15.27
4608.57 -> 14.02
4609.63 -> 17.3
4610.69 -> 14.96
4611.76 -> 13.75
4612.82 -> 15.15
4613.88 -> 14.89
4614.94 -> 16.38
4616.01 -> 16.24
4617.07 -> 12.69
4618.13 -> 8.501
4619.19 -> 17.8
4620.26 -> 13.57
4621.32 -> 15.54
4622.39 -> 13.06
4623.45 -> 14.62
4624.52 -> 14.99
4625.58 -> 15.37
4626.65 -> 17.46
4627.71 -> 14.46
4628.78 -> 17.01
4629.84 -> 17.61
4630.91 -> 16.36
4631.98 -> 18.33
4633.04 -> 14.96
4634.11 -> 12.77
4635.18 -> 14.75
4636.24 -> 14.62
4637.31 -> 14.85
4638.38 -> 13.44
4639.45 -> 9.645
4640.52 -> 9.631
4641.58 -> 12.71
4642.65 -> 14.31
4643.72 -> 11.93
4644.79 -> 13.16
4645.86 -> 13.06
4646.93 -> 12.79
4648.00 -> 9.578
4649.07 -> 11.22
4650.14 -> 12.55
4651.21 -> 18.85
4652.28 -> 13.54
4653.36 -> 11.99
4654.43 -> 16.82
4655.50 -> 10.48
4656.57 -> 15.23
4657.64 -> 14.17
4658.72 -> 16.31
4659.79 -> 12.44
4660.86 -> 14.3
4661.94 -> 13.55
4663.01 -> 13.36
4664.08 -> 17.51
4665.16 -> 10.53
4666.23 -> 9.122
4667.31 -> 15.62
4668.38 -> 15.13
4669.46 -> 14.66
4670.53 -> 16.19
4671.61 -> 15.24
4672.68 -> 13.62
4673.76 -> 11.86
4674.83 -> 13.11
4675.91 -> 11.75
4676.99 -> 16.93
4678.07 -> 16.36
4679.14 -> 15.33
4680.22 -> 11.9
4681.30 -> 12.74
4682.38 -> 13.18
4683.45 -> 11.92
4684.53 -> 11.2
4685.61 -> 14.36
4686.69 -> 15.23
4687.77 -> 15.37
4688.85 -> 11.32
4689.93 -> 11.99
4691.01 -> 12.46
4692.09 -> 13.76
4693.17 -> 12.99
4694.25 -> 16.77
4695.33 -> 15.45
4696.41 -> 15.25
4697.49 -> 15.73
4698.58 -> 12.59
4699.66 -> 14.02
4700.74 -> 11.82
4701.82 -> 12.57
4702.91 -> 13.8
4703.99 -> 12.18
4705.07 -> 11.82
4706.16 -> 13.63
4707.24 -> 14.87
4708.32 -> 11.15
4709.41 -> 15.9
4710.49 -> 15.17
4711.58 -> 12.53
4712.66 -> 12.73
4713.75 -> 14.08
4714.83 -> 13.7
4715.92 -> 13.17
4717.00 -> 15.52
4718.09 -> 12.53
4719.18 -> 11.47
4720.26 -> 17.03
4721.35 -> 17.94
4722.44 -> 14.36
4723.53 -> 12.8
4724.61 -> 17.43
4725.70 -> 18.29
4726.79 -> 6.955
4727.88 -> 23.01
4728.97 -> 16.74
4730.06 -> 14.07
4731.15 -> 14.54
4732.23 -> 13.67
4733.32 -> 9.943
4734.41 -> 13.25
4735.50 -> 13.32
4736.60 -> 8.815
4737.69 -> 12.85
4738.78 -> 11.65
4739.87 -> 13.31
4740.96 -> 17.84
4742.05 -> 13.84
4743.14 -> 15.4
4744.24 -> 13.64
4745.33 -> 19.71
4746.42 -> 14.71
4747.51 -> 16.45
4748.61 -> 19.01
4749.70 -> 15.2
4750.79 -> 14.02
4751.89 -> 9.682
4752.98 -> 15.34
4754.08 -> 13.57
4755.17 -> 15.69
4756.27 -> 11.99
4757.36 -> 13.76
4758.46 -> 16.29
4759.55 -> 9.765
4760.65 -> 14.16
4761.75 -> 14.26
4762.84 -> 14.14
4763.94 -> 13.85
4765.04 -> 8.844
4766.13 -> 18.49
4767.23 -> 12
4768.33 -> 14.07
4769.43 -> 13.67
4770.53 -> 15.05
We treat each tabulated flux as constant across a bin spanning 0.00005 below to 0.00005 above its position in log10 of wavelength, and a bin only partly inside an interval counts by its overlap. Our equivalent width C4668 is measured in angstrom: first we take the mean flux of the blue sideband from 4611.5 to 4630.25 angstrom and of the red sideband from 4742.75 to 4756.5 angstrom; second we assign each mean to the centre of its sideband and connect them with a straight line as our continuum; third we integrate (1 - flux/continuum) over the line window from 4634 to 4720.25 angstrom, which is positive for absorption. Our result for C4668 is 8.24 angstrom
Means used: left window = 15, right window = 15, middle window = 13.6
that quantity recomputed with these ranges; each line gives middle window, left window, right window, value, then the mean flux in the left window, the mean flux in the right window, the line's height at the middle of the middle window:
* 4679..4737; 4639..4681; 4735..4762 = 0.3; 13.5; 14.2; 13.9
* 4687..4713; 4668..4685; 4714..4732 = 1.4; 13.8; 14.9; 14.4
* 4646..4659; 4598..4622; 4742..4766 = 0.6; 14.1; 14.3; 14.2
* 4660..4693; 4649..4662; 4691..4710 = 0.7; 14.1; 13.7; 13.9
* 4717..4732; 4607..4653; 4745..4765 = -0.9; 14.3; 14.3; 14.3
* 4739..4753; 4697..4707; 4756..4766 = -2.0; 13.2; 13.3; 13.2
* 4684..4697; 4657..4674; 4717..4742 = 0.2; 14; 14.2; 14.1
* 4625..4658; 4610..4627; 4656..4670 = 0.8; 14.7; 14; 14.3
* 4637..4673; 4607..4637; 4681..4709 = 2.2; 15.1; 13.4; 14.3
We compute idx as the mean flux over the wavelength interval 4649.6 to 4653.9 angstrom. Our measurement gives 14.2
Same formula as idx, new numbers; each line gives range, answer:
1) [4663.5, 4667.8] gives 13.2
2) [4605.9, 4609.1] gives 15.9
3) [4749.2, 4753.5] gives 13.5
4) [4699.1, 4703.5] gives 13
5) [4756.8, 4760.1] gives 13.3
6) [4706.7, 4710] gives 14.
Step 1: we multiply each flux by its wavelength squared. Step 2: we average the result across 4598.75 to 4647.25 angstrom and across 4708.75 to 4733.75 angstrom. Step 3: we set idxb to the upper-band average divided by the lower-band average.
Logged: 1.1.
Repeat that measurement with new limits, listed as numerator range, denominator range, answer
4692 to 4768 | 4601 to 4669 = 1.04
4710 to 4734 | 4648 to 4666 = 1.08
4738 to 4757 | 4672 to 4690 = 1.13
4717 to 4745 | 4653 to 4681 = 1.05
